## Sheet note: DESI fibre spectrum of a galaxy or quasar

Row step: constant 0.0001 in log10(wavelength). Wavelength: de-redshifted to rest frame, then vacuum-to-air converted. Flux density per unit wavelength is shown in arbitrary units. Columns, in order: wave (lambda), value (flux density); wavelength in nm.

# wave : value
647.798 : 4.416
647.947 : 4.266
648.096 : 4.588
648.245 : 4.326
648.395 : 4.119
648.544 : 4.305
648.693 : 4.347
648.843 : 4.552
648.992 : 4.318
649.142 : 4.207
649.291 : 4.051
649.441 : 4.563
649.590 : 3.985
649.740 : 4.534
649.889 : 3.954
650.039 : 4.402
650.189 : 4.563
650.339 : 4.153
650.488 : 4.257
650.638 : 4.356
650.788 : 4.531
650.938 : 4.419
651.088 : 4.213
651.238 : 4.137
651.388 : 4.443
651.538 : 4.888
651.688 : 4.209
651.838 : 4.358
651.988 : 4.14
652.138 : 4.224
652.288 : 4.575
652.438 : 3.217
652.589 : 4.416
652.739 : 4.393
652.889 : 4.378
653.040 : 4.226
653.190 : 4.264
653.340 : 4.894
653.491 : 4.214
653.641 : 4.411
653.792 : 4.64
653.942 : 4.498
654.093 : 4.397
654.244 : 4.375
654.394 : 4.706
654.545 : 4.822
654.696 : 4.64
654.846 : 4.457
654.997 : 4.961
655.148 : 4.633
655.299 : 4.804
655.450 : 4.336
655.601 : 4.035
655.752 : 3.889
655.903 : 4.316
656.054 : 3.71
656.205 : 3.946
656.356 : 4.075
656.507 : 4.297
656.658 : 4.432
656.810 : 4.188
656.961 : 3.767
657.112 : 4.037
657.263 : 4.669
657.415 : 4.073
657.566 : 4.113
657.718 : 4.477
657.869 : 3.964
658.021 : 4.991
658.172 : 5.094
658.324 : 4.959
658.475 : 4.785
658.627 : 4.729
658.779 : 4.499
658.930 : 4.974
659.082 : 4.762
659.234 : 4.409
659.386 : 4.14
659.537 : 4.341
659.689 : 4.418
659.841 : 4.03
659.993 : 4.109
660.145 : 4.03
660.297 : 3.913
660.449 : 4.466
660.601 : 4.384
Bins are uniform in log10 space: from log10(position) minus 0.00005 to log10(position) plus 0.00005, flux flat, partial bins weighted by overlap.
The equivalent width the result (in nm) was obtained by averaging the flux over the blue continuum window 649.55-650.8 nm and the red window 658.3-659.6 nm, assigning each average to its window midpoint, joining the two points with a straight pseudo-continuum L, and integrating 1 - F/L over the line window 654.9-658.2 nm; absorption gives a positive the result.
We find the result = 0.167 nm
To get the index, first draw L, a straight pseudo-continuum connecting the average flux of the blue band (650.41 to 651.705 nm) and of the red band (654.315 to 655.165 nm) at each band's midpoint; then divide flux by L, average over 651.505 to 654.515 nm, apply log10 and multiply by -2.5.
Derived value 0.046 mag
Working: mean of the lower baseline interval 4.39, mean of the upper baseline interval 4.71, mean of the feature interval 4.37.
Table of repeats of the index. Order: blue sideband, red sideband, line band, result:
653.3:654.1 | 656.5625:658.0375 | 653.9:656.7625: 0.00 mag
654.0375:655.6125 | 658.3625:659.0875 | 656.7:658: 0.12 mag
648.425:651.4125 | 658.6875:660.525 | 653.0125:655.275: -0.06 mag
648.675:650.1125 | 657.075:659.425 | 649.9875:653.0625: 0.01 mag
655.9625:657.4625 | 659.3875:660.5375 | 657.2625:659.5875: -0.10 mag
